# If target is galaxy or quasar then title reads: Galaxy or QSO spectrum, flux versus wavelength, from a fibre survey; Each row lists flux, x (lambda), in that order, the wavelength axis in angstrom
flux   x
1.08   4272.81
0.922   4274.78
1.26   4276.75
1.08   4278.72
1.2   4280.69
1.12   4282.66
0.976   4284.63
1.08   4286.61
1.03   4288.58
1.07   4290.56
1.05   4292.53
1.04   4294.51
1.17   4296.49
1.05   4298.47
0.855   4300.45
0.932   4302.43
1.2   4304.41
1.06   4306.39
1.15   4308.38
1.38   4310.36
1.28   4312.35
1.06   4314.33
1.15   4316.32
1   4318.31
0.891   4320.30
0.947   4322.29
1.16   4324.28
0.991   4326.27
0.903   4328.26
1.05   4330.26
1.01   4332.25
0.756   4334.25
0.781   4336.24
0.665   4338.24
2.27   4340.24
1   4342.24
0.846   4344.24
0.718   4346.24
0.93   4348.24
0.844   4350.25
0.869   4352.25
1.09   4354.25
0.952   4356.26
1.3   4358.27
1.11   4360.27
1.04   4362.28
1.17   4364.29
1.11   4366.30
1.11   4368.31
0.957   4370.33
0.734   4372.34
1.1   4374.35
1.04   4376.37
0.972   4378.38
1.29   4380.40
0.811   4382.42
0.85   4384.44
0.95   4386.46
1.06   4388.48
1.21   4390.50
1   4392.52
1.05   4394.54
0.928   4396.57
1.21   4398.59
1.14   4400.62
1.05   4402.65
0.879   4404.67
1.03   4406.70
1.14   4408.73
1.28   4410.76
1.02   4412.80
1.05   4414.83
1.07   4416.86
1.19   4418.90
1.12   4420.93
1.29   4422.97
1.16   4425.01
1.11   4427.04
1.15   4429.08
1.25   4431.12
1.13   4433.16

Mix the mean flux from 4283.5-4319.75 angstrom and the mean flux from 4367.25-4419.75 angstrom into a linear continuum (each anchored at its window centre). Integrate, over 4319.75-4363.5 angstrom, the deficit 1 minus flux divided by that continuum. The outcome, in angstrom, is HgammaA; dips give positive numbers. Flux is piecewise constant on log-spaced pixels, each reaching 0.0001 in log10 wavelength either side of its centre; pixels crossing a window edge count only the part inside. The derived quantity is 2.4 angstrom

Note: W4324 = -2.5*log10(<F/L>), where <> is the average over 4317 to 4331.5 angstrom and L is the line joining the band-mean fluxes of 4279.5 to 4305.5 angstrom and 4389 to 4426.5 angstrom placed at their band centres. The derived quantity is 0.08 mag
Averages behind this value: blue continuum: 1.06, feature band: 0.996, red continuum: 1.1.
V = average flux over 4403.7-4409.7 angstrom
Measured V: 1.02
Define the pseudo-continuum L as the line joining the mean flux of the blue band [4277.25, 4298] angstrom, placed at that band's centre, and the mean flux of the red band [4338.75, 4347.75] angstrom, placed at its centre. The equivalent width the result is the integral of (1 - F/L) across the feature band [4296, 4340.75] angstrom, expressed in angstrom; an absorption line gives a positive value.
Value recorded 2.7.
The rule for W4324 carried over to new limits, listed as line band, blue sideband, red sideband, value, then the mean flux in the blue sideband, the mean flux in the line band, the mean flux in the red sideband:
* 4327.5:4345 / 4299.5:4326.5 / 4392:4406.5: 0.03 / 1.08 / 1.04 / 1.04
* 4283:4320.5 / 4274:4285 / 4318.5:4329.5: -0.04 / 1.1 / 1.08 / 0.981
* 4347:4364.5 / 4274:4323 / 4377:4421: 0.05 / 1.08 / 1.02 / 1.06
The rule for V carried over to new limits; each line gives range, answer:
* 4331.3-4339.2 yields 0.802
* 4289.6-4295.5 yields 1.05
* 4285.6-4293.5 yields 1.06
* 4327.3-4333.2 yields 0.988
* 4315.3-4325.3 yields 1.03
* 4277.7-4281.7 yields 1.14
